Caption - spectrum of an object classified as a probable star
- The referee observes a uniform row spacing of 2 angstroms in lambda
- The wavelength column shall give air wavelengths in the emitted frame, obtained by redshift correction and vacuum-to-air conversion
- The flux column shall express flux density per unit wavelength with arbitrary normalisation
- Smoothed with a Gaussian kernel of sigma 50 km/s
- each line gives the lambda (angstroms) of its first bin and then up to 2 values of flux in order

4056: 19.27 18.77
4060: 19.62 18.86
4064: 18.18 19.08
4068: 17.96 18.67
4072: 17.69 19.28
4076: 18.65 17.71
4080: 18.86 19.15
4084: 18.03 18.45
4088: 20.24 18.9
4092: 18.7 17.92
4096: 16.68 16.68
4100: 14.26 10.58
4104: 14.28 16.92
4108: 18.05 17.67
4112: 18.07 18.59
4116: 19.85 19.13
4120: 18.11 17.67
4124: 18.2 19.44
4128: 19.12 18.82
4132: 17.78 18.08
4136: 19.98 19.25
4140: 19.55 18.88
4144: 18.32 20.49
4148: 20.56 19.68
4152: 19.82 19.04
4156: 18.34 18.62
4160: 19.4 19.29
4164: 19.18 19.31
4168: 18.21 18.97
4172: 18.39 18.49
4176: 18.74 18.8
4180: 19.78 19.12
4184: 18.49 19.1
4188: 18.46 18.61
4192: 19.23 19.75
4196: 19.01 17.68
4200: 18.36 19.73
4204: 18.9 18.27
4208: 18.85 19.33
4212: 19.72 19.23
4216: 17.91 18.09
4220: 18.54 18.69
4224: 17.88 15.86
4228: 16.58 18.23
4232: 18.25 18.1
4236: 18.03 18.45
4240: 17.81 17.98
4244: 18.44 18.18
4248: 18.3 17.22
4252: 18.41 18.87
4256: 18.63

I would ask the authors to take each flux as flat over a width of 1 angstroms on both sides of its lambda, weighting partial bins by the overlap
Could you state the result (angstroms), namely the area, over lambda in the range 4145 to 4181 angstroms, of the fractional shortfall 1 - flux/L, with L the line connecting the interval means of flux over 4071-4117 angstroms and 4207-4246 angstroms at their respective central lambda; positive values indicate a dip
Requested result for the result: -2.5 angstroms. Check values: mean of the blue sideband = 17.6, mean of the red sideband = 18.2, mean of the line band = 19.2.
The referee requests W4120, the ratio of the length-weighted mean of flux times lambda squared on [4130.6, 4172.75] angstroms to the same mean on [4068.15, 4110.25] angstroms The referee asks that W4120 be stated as 1.1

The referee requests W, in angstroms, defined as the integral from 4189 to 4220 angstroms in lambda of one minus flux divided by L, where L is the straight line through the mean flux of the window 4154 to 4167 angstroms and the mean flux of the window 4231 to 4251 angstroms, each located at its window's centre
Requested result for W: -0.6 angstroms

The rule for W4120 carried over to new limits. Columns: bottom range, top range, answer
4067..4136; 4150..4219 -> 1.10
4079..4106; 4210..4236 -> 1.13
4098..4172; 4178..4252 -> 1.04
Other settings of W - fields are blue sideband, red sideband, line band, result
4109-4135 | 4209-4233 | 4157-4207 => -1.5 angstroms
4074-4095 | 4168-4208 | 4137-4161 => -0.7 angstroms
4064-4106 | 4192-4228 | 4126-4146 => -1.1 angstroms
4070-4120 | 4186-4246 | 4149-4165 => -1.0 angstroms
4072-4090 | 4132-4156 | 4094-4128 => 3.2 angstroms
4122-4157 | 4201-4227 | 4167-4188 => 0.0 angstroms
